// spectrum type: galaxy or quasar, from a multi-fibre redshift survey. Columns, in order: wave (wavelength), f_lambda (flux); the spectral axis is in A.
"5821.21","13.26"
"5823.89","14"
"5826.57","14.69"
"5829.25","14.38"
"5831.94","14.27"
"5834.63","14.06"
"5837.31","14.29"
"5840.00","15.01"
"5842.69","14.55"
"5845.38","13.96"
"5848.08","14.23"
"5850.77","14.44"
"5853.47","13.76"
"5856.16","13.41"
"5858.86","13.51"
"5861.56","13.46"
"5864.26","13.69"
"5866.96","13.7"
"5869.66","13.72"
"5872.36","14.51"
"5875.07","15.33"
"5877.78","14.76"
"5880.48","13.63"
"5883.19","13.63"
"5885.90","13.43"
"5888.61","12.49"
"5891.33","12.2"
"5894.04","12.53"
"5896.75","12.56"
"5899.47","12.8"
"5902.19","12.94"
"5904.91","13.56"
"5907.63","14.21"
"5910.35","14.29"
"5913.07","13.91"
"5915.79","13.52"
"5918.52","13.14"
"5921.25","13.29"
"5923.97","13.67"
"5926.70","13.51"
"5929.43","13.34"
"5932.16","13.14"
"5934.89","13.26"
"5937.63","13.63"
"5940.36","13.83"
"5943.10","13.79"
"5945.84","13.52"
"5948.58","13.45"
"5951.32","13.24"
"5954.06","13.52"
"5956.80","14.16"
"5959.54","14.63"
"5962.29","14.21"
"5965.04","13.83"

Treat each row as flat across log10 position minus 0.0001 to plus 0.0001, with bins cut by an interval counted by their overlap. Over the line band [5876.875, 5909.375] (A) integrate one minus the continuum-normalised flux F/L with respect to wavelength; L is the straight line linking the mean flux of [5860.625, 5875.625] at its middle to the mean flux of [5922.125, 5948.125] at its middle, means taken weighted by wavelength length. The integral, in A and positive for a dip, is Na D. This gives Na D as 1.4 A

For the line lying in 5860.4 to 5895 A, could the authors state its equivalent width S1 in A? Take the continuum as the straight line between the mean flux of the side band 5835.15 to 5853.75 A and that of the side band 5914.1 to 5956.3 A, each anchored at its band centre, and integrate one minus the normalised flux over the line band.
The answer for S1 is 1.0 A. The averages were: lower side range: 14.3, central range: 13.6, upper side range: 13.5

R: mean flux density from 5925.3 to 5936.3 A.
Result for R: 13.3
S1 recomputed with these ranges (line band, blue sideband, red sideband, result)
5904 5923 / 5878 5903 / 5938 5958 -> -0.65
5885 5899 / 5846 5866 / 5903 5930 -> 1.10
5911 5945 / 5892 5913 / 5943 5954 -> -0.35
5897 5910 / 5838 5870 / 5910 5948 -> 0.29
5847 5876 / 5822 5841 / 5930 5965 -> 0.45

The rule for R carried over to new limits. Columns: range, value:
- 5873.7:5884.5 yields 14.3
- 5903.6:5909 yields 13.9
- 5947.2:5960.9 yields 13.8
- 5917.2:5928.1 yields 13.4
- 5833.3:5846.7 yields 14.4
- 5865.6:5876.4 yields 14.3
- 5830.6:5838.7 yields 14.2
